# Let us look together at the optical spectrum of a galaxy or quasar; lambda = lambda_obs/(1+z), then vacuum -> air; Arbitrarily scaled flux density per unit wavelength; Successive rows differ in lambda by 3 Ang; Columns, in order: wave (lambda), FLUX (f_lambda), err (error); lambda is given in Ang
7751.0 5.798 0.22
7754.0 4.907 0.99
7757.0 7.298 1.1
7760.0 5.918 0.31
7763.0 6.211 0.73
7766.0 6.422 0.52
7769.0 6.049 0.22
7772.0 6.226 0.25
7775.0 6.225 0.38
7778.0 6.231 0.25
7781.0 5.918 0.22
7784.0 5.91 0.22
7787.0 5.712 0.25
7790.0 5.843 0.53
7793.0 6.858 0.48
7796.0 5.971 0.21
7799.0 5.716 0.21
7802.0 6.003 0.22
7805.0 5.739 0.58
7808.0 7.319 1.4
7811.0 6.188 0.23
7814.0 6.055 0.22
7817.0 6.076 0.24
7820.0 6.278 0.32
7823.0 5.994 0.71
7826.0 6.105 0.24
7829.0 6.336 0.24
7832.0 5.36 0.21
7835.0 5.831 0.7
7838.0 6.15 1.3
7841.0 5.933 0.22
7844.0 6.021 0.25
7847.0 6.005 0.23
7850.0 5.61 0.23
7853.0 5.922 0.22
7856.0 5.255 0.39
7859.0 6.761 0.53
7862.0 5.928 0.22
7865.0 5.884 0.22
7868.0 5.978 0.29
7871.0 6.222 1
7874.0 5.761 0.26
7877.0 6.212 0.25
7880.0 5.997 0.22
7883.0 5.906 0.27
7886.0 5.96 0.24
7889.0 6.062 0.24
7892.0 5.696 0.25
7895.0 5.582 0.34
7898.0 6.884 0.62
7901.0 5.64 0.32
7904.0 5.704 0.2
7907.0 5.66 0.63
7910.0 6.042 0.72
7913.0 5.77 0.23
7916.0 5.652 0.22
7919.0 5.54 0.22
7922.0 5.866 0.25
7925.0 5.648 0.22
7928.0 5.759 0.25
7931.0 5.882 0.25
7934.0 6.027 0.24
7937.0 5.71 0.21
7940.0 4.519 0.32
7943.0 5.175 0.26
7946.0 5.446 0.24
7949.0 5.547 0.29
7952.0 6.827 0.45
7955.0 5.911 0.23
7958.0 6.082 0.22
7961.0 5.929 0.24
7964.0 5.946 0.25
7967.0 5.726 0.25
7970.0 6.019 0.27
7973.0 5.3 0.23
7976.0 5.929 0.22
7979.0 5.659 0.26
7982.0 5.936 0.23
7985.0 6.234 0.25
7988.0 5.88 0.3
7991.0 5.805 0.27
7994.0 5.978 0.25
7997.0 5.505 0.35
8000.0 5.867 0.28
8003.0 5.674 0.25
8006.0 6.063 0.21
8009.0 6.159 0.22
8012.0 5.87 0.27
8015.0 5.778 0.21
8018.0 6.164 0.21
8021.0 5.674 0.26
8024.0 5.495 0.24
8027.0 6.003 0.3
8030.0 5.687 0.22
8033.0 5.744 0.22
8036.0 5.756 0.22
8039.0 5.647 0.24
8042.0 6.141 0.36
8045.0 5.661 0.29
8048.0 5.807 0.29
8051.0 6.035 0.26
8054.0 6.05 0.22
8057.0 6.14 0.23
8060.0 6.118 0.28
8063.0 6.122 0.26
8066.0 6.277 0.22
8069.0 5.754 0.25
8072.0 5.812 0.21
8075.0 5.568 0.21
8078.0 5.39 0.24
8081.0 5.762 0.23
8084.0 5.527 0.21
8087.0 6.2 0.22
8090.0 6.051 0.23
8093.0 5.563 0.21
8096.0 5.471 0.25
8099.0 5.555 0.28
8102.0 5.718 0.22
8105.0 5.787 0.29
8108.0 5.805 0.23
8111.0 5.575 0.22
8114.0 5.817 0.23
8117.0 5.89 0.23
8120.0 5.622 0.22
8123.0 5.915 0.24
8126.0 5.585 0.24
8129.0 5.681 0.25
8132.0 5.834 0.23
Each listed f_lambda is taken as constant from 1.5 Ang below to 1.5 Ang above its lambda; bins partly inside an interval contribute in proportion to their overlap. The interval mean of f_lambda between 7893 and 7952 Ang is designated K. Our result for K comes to 5.72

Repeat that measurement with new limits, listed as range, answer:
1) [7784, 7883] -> 6.03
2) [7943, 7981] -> 5.83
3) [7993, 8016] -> 5.86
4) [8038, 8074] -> 5.96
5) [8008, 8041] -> 5.82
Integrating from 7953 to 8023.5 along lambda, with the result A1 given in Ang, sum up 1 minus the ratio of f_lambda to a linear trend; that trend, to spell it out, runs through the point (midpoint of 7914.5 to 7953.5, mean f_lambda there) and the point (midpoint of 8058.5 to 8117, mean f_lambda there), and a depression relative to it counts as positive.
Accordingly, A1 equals -2.1 Ang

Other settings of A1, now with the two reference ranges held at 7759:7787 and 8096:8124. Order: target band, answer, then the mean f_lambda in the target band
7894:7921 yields 0.53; 5.84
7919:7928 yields 0.32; 5.72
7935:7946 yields 1.30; 5.22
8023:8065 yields -0.70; 5.9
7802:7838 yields -0.36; 6.11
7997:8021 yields -0.23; 5.9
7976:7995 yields -0.16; 5.91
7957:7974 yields 0.13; 5.84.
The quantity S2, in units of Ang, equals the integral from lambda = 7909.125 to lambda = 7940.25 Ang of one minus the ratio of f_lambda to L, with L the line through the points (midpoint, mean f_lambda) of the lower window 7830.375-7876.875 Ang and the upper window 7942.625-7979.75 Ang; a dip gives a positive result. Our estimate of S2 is 0.8 Ang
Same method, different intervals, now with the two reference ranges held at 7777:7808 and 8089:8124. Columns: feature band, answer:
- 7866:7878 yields -0.1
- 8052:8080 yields -0.7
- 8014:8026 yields 0.1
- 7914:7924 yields 0.4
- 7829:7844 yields 0.3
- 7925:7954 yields 1.2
